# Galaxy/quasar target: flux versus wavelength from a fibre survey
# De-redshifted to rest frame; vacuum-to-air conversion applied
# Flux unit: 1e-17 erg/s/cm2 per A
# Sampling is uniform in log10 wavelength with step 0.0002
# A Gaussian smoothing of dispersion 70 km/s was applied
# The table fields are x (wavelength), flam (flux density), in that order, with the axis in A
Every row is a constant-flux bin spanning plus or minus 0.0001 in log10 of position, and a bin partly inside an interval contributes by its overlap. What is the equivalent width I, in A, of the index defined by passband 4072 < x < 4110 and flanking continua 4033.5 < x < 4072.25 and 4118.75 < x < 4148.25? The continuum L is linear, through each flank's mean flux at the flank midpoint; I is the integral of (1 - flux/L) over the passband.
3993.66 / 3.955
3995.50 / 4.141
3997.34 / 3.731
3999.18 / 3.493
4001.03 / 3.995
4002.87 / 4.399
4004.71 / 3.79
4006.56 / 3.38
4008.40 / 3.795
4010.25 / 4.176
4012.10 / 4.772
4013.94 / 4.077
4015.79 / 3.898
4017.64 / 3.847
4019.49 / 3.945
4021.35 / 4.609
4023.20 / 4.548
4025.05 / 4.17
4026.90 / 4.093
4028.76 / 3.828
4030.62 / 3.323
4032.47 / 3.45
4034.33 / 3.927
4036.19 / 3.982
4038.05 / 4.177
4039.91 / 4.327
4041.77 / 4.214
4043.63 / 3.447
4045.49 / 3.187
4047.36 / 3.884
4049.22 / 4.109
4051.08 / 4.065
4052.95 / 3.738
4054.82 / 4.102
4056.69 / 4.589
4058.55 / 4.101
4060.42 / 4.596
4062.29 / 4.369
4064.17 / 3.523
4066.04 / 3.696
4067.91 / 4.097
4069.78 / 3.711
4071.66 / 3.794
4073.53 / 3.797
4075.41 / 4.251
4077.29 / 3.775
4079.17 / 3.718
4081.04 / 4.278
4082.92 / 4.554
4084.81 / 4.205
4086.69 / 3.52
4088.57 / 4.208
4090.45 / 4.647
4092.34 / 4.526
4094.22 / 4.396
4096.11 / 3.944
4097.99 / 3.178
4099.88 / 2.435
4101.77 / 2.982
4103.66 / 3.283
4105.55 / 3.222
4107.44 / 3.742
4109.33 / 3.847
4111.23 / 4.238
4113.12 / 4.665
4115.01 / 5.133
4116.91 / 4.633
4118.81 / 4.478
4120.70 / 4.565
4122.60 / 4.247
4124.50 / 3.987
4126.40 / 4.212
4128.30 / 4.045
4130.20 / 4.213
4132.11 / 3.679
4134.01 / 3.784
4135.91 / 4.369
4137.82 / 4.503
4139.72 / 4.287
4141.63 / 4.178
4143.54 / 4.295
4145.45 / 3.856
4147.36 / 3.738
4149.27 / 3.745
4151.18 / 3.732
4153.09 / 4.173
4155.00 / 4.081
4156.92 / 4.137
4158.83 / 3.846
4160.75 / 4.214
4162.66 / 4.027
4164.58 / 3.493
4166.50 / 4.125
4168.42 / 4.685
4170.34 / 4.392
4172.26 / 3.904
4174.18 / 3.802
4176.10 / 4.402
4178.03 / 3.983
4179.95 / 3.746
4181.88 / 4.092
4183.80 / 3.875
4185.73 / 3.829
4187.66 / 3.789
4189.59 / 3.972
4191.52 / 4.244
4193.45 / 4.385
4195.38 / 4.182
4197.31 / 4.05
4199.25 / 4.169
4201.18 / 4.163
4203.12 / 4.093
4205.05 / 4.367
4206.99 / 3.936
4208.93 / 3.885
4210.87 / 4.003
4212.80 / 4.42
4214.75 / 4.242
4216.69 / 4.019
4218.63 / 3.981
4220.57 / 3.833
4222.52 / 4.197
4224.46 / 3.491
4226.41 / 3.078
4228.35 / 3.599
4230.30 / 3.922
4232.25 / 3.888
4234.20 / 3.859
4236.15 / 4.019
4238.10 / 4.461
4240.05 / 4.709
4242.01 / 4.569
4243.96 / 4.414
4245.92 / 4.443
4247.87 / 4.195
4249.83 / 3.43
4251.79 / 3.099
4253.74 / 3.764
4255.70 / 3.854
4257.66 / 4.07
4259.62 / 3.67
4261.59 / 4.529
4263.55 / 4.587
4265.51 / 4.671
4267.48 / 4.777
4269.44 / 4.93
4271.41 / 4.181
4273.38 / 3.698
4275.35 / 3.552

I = 2.2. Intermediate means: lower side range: 3.98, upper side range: 4.14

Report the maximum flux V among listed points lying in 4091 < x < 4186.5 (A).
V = 5.133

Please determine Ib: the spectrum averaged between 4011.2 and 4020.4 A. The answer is 4.11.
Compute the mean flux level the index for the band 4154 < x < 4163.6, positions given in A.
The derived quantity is 4.06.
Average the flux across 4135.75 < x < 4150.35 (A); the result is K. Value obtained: 4.1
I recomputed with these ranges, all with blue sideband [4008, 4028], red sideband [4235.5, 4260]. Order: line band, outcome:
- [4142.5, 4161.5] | 0.6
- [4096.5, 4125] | 1.5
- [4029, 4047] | 1.7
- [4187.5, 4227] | 0.5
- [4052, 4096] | 0.6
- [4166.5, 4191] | 0.3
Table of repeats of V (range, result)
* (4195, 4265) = 4.709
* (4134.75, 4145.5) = 4.503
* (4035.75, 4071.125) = 4.596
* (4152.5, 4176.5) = 4.685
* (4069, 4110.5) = 4.647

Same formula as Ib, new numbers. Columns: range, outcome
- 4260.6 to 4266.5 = 4.59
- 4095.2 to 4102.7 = 3.13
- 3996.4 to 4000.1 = 3.62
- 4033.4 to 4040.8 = 4.1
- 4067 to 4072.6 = 3.87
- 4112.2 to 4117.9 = 4.81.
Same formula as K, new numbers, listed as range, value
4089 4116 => 3.88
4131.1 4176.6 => 4.06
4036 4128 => 4.01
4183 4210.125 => 4.07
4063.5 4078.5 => 3.83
